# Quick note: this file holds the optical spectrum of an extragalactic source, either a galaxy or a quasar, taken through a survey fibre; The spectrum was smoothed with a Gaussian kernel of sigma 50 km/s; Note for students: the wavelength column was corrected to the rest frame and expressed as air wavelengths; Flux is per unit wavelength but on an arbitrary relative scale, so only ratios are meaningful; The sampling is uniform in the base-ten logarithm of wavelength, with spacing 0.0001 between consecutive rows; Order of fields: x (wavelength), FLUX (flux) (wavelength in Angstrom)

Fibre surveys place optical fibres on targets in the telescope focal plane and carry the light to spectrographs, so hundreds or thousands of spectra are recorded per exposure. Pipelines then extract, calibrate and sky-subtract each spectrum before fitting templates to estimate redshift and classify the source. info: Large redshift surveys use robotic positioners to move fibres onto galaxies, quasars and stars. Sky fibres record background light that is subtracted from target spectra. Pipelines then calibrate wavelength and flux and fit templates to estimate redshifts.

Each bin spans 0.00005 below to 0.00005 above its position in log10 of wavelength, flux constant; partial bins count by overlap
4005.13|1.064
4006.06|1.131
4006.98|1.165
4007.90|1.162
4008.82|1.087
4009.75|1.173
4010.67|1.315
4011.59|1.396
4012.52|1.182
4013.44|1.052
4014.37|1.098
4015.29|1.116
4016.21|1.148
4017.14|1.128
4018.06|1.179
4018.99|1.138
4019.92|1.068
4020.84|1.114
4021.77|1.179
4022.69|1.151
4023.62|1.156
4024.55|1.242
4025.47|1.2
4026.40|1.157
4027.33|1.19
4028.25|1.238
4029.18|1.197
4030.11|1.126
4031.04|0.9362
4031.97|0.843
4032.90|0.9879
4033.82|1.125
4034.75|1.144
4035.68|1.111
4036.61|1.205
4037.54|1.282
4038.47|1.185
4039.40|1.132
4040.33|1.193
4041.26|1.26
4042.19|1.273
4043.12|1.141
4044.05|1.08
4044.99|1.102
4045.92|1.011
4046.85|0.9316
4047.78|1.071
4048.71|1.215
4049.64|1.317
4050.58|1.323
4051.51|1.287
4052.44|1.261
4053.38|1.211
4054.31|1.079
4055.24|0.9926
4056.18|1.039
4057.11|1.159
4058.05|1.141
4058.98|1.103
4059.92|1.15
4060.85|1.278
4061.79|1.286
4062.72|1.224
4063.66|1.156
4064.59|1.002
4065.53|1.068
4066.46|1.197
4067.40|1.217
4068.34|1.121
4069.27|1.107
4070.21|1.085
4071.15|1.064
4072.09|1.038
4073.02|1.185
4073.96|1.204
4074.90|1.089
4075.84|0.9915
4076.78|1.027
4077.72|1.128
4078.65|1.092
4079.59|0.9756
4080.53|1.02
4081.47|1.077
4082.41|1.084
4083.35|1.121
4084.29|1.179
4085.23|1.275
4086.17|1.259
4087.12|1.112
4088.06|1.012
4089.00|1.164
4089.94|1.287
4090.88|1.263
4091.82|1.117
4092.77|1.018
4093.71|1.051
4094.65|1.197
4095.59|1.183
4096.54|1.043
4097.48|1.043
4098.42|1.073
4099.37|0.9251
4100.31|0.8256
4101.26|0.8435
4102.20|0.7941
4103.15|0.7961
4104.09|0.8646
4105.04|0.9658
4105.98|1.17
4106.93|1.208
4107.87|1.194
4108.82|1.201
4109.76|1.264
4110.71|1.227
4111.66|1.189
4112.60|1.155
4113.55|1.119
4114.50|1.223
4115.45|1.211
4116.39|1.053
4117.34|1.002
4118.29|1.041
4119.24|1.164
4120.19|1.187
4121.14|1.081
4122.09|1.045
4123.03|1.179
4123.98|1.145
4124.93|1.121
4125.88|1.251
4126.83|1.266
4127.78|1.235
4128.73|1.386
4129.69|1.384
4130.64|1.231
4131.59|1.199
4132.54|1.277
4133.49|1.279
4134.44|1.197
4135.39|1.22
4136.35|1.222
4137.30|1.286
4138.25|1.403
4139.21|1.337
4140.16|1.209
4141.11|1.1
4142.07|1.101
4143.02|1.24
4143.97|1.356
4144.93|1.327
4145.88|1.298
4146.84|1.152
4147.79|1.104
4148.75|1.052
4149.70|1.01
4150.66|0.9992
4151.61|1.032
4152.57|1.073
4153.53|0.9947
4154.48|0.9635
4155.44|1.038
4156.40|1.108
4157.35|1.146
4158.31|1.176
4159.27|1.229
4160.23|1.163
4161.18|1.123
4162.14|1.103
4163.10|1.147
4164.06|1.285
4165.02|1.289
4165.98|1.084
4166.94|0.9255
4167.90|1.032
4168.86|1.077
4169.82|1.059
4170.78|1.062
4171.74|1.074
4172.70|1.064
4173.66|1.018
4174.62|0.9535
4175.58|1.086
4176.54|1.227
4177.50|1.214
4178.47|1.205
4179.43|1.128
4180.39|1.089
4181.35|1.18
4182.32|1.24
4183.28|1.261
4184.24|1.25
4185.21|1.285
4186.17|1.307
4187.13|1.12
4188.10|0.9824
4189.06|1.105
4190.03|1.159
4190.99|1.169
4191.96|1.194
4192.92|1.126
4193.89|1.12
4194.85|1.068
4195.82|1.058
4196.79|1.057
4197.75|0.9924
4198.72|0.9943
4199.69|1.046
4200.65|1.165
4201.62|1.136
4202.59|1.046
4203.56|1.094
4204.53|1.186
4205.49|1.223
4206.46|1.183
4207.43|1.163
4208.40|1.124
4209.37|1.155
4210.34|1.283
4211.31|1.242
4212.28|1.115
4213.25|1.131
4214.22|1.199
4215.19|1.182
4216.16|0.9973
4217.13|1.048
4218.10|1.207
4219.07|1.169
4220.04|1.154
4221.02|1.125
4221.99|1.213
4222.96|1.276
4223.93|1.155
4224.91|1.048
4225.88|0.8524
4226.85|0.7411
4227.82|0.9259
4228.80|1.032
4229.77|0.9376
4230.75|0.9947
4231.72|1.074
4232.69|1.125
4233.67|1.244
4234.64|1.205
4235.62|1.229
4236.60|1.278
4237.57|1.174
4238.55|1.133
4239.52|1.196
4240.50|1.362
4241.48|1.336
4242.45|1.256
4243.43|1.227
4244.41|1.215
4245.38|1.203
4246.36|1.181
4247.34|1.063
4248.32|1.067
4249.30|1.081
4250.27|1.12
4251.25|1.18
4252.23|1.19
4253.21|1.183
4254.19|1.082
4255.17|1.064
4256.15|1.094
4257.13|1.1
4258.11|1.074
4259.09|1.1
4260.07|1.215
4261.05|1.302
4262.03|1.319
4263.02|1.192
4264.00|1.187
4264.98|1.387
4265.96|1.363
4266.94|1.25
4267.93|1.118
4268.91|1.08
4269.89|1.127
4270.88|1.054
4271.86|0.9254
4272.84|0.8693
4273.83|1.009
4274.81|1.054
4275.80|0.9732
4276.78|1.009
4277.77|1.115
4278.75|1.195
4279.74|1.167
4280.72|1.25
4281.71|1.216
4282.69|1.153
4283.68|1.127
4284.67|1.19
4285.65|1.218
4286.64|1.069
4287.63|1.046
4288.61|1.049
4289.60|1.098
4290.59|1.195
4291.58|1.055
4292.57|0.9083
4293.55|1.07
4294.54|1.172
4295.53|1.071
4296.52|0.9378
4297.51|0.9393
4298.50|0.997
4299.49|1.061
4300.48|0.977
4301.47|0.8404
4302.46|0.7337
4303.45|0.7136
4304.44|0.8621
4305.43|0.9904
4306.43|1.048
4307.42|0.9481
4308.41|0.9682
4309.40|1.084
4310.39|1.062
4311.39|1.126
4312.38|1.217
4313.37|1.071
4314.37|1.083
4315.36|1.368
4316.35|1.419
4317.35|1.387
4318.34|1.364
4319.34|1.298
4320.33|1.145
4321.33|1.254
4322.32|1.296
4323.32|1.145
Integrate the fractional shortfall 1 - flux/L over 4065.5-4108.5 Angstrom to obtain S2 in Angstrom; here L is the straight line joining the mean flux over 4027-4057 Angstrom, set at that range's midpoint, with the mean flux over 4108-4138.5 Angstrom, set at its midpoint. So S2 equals 3.3 Angstrom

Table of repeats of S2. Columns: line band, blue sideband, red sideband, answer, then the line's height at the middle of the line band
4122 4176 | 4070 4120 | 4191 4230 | -2.9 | 1.1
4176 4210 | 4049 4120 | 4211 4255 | -0.4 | 1.13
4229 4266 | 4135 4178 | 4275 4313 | -3.3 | 1.08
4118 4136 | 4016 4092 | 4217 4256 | -1.1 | 1.14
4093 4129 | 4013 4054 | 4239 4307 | 1.0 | 1.13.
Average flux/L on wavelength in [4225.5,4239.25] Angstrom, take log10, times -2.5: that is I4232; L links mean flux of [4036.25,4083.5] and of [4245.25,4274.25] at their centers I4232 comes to 0.065 mag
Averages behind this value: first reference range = 1.14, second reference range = 1.14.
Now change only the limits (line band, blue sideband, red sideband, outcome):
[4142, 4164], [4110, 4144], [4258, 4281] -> 0.06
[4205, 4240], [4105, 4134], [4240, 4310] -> 0.00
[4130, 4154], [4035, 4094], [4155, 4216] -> -0.05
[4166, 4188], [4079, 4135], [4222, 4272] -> 0.01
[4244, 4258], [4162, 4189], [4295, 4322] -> -0.03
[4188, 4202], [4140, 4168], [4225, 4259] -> 0.03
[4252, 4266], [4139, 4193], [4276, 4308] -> -0.11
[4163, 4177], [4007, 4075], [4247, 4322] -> 0.04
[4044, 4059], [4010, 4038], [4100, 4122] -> -0.01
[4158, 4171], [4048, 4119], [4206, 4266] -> 0.01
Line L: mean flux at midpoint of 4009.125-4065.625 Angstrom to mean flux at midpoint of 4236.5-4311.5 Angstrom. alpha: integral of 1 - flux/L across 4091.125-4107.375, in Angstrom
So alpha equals 1.8 Angstrom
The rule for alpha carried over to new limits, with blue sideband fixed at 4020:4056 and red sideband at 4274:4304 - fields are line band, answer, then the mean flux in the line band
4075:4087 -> 0.30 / 1.1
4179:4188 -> -0.87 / 1.2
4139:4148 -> -0.94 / 1.22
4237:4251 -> -1.54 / 1.19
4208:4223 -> -1.12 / 1.16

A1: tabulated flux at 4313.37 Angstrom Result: 1.071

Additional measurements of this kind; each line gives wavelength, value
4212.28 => 1.115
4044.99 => 1.102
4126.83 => 1.266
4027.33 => 1.19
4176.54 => 1.227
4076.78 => 1.027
